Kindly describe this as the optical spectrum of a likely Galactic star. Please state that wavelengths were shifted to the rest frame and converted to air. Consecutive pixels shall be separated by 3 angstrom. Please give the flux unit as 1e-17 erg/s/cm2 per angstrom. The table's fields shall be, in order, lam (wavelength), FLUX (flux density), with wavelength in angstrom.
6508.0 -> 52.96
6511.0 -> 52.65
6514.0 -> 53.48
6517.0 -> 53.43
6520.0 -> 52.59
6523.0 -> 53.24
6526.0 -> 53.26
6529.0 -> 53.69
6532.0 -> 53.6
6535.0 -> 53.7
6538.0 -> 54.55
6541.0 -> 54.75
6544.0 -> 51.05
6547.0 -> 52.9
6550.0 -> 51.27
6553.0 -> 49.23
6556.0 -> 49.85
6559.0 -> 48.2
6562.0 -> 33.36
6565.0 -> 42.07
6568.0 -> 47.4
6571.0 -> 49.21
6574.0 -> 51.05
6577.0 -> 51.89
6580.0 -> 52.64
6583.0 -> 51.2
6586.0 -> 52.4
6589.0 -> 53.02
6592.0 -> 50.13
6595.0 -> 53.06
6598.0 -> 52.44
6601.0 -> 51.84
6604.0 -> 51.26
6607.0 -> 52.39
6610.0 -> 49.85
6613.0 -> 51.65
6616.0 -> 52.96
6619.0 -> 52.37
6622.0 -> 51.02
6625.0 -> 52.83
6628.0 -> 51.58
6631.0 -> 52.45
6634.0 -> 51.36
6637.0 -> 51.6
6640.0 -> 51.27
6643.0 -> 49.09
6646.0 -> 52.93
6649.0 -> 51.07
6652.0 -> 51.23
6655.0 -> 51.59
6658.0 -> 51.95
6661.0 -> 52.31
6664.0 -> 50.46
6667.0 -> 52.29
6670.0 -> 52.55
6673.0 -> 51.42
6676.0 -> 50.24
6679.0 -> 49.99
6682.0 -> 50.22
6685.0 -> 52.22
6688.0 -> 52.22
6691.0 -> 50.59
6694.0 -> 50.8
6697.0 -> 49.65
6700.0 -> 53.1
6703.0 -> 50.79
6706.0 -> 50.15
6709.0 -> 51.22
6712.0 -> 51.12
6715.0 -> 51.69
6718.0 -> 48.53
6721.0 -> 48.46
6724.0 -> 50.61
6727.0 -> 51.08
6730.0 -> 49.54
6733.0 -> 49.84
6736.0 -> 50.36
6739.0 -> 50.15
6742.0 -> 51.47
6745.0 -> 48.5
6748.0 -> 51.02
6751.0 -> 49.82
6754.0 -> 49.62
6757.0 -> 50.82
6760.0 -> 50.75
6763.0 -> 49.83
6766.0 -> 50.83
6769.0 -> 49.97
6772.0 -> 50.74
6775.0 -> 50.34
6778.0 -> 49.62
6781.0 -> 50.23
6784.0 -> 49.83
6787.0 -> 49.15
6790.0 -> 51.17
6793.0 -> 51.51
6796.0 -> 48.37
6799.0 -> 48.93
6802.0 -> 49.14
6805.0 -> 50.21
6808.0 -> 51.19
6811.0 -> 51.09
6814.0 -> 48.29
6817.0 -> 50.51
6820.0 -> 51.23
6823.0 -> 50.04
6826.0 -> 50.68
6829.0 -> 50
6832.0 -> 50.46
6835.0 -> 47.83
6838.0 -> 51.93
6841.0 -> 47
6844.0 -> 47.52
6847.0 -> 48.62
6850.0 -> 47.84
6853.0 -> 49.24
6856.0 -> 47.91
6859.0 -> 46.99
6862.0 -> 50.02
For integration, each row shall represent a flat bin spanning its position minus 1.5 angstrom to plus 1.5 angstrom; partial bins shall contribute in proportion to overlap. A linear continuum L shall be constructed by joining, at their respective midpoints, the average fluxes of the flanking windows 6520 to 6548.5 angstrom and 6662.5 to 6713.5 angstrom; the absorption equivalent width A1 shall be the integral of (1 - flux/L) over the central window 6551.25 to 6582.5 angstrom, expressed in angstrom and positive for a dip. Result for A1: 3.1 angstrom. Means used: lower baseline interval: 53.4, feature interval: 47.6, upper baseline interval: 51.1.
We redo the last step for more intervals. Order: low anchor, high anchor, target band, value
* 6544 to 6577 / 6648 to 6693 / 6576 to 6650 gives -3.41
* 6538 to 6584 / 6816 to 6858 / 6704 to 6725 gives -0.42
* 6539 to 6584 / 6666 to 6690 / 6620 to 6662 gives -0.79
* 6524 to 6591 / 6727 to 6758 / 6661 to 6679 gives -0.38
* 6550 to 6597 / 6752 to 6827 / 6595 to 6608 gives -0.76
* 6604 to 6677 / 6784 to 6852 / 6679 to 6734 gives 0.26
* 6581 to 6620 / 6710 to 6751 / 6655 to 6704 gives -0.44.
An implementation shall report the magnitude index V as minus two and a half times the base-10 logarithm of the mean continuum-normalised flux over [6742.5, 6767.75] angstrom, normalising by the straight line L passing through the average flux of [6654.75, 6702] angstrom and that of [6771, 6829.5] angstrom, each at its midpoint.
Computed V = 0.01 mag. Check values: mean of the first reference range 51.3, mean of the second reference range 50.1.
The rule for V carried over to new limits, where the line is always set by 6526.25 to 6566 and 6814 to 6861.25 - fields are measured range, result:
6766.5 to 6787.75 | -0.02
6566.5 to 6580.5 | -0.01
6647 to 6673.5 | -0.04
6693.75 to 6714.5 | -0.03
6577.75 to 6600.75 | -0.05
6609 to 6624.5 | -0.04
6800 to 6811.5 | -0.02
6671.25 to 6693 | -0.03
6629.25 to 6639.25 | -0.04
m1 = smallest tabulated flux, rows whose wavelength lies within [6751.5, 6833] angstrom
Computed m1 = 48.29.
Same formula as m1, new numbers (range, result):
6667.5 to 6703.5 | 49.65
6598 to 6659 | 49.09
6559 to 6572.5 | 33.36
